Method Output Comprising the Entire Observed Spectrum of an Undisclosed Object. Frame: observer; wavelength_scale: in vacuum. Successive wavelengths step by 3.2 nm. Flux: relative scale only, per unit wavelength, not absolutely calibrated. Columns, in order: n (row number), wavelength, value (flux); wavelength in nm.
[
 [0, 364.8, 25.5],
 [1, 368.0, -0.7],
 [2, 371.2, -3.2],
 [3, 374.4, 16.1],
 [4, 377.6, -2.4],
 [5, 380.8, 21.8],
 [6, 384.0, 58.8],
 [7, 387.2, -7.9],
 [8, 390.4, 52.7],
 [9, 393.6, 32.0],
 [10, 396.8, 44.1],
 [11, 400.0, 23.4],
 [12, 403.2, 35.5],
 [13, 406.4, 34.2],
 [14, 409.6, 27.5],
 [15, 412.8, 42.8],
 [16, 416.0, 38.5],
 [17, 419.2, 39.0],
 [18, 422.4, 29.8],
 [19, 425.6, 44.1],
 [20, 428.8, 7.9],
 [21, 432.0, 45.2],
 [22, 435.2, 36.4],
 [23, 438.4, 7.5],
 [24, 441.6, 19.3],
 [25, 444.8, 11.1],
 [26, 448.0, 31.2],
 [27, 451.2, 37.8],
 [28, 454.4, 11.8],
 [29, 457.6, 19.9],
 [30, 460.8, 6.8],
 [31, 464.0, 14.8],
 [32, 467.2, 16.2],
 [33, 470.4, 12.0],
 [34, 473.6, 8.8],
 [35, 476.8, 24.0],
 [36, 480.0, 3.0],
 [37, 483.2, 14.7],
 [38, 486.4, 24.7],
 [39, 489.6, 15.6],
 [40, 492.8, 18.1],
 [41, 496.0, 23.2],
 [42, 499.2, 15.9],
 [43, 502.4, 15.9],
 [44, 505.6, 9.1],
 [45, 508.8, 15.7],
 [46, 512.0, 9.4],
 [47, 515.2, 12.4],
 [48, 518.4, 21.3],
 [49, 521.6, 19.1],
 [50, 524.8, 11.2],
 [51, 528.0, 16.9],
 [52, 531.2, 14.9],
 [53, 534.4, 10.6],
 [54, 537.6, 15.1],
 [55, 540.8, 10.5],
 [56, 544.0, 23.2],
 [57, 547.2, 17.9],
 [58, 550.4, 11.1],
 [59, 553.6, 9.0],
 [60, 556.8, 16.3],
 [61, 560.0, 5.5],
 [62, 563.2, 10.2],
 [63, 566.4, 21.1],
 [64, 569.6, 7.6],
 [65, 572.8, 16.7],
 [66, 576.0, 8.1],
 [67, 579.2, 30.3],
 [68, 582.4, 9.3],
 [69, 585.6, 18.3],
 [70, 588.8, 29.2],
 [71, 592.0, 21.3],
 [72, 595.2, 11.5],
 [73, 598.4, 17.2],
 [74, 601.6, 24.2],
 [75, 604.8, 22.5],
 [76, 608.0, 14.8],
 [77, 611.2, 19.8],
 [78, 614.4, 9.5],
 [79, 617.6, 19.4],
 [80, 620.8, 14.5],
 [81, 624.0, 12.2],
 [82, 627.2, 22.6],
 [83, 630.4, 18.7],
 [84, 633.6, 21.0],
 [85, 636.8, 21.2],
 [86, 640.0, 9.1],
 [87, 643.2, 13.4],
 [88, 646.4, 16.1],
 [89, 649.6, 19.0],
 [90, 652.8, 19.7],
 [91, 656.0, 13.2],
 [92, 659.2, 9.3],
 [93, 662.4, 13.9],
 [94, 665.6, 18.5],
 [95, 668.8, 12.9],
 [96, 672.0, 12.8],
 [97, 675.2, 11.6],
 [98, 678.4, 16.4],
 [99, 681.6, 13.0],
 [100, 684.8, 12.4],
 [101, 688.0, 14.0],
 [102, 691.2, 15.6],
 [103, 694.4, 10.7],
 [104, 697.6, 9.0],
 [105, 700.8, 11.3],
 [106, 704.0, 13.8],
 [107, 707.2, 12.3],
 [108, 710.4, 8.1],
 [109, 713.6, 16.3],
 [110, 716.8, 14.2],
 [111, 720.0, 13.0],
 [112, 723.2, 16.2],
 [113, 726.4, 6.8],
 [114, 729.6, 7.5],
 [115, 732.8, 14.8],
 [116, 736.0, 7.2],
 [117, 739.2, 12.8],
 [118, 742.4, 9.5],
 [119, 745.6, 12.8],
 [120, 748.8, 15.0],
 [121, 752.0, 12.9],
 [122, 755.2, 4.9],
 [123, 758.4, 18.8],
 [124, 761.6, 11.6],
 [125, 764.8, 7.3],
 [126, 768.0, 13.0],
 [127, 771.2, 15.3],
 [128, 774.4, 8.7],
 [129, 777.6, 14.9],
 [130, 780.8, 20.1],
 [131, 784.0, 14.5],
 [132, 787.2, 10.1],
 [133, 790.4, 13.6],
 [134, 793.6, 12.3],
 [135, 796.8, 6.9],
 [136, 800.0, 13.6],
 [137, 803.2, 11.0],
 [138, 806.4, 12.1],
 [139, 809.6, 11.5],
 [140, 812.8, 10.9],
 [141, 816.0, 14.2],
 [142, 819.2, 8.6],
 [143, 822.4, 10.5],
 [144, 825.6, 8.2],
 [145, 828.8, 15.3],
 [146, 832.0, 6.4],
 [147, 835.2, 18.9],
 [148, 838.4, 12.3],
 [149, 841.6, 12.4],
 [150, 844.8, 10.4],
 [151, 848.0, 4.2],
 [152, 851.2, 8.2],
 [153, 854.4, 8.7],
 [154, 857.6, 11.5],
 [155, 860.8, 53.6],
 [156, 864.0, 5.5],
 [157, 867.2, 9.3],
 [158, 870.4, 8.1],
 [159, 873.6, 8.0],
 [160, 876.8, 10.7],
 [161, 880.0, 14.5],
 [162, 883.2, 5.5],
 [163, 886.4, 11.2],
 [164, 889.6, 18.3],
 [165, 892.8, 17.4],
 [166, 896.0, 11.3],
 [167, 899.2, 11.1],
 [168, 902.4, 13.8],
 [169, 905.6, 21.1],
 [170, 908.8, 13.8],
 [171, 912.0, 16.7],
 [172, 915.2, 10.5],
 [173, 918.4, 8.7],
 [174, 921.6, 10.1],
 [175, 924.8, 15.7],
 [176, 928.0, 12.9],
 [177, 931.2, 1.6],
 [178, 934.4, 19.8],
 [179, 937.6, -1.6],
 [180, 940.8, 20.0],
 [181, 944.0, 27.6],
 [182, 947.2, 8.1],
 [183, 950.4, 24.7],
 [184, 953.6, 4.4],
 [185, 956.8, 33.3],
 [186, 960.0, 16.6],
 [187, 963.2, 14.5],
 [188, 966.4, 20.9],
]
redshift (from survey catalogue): 1.308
